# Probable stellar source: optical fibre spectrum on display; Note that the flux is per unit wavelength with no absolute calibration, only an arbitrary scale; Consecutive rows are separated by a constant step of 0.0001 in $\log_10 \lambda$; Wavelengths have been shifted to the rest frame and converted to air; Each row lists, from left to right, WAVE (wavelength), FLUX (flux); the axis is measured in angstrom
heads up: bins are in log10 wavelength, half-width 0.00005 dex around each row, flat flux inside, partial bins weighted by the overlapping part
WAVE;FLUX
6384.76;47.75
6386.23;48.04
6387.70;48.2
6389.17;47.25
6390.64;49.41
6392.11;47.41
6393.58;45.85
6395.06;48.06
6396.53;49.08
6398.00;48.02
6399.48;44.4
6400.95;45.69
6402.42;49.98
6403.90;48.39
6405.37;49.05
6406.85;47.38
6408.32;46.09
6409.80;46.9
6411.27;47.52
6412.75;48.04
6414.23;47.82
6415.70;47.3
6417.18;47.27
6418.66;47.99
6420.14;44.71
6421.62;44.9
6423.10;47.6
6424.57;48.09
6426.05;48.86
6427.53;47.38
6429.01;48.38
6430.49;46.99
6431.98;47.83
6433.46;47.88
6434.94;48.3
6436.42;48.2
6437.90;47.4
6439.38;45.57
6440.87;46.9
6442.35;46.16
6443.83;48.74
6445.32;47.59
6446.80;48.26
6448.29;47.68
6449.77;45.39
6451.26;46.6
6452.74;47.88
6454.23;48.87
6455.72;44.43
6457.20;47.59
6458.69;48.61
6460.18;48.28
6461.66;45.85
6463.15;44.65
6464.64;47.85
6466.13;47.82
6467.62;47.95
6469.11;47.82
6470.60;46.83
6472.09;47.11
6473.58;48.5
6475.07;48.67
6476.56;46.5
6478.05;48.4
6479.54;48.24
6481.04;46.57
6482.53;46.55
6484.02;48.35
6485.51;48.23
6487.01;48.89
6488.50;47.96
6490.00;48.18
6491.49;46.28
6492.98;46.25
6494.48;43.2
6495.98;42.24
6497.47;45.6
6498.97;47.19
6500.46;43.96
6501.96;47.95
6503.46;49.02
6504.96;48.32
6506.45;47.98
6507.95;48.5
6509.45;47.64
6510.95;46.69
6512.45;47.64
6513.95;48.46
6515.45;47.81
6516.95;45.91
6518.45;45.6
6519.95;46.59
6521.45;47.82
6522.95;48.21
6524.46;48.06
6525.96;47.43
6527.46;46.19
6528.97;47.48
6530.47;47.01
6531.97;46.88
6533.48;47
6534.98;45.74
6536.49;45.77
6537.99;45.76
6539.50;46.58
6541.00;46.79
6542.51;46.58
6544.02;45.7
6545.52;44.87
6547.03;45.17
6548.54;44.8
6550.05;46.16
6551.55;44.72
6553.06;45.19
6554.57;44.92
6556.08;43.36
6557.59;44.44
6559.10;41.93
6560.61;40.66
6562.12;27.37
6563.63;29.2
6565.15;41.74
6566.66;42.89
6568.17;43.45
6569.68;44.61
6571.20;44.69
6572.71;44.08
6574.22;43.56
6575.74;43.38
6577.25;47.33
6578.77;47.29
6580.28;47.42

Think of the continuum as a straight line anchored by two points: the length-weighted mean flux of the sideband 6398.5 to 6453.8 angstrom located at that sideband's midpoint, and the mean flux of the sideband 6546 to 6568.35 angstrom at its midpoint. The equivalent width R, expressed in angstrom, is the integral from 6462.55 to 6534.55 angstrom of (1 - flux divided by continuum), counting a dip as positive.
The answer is -4.80 angstrom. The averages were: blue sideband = 47.3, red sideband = 41.7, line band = 47.2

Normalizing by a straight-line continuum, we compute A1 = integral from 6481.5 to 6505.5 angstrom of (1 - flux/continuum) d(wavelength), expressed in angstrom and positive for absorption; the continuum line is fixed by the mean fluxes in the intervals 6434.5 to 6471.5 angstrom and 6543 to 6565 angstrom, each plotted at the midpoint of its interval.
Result -0.8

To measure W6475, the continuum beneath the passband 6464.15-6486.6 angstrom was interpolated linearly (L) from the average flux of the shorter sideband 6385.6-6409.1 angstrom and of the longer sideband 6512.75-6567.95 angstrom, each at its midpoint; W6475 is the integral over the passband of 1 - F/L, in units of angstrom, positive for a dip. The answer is -0.8 angstrom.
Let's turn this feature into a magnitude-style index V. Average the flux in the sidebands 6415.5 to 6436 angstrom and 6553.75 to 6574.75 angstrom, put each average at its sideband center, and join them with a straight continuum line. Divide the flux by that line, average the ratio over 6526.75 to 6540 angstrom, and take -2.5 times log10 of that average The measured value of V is -0.10 mag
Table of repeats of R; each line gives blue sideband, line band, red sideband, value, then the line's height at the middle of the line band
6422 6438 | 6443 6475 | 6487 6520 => 0.1 angstrom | 47.5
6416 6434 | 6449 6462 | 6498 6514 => 0.1 angstrom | 47.4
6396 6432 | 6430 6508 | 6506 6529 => 0.3 angstrom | 47.4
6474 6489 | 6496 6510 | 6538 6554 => 0.0 angstrom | 47.1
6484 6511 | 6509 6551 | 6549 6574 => -2.1 angstrom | 44.4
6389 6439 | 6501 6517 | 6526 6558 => -0.5 angstrom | 46.3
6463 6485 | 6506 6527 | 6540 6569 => -1.1 angstrom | 45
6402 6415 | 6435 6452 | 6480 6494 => 0.2 angstrom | 47.7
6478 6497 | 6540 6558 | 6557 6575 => -1.4 angstrom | 42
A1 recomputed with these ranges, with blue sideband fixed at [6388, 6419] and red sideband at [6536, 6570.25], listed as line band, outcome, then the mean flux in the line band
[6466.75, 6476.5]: -0.5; 47.7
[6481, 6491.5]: -0.6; 47.8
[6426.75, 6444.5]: -0.3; 47.5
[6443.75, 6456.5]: -0.3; 47.2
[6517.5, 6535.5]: -1.3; 47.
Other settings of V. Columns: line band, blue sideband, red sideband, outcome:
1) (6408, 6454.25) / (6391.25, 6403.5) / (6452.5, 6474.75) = 0.00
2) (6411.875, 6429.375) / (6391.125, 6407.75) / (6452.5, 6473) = 0.00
